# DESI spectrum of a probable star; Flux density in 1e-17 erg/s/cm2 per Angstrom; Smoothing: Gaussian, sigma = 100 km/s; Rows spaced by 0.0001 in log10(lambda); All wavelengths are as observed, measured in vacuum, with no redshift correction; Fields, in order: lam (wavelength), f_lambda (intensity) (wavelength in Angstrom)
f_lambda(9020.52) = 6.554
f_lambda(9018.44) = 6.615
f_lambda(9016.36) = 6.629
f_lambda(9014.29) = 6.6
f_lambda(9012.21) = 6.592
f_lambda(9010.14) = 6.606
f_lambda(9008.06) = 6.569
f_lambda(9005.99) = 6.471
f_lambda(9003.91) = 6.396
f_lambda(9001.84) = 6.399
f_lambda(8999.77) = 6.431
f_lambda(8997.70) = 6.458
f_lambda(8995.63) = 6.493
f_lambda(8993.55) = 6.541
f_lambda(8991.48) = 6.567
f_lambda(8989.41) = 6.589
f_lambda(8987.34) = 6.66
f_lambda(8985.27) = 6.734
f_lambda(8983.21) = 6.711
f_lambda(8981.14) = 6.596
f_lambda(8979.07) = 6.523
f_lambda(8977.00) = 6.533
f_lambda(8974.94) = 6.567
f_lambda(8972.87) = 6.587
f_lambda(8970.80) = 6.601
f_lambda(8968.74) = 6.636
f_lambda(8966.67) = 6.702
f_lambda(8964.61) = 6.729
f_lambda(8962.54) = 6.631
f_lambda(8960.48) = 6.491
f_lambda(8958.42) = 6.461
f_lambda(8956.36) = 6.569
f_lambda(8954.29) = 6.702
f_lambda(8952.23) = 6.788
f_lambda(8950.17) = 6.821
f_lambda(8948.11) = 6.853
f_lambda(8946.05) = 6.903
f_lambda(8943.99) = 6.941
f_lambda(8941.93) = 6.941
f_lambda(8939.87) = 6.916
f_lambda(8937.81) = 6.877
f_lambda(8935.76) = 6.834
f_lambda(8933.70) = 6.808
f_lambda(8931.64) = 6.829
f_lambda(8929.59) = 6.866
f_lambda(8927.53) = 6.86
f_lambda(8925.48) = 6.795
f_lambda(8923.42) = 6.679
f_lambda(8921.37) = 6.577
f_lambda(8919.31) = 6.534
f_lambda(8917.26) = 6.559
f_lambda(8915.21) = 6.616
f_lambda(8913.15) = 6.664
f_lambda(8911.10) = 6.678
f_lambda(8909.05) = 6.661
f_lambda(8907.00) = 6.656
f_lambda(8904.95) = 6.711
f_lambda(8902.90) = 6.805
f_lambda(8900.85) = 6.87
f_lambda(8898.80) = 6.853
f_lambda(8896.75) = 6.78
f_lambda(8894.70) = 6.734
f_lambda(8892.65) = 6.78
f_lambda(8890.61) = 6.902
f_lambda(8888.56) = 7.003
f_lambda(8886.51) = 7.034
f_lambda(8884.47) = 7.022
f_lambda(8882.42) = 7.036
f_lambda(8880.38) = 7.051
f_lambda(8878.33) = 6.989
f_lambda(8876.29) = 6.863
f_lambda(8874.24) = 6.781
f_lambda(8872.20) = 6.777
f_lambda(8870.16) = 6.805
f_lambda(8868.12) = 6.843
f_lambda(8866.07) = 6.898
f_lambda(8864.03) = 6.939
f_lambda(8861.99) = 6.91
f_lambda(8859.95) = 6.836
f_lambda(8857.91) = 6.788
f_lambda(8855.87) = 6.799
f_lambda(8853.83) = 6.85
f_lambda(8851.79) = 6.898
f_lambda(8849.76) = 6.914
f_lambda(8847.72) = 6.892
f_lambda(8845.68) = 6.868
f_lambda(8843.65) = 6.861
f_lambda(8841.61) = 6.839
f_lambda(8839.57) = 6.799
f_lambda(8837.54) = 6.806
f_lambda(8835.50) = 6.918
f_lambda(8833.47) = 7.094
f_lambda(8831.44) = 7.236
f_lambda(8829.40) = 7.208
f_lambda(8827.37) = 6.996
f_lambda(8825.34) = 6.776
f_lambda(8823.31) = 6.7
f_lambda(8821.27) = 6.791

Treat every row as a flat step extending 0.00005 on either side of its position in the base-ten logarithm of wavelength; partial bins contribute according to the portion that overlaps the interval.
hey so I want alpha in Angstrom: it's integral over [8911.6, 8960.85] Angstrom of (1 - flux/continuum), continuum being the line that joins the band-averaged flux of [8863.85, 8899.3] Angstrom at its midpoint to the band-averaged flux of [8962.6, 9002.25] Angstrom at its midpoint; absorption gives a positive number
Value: -0.2 Angstrom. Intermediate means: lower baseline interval 6.89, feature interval 6.75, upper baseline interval 6.59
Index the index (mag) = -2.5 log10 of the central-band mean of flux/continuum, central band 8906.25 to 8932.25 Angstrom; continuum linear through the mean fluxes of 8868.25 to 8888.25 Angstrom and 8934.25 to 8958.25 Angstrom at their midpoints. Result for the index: 0.027 mag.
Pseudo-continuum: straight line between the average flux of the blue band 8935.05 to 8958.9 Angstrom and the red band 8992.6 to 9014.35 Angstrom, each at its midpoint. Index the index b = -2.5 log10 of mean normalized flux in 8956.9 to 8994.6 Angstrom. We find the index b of 0.01 mag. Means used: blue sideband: 6.81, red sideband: 6.5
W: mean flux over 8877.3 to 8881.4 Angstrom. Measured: 7.02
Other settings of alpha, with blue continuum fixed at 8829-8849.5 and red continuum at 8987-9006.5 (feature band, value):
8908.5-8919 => 0.16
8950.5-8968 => -0.11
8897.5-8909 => -0.02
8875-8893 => -0.41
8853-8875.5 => 0.10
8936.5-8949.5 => -0.50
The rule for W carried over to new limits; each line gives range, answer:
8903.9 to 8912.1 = 6.68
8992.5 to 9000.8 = 6.48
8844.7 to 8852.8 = 6.9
